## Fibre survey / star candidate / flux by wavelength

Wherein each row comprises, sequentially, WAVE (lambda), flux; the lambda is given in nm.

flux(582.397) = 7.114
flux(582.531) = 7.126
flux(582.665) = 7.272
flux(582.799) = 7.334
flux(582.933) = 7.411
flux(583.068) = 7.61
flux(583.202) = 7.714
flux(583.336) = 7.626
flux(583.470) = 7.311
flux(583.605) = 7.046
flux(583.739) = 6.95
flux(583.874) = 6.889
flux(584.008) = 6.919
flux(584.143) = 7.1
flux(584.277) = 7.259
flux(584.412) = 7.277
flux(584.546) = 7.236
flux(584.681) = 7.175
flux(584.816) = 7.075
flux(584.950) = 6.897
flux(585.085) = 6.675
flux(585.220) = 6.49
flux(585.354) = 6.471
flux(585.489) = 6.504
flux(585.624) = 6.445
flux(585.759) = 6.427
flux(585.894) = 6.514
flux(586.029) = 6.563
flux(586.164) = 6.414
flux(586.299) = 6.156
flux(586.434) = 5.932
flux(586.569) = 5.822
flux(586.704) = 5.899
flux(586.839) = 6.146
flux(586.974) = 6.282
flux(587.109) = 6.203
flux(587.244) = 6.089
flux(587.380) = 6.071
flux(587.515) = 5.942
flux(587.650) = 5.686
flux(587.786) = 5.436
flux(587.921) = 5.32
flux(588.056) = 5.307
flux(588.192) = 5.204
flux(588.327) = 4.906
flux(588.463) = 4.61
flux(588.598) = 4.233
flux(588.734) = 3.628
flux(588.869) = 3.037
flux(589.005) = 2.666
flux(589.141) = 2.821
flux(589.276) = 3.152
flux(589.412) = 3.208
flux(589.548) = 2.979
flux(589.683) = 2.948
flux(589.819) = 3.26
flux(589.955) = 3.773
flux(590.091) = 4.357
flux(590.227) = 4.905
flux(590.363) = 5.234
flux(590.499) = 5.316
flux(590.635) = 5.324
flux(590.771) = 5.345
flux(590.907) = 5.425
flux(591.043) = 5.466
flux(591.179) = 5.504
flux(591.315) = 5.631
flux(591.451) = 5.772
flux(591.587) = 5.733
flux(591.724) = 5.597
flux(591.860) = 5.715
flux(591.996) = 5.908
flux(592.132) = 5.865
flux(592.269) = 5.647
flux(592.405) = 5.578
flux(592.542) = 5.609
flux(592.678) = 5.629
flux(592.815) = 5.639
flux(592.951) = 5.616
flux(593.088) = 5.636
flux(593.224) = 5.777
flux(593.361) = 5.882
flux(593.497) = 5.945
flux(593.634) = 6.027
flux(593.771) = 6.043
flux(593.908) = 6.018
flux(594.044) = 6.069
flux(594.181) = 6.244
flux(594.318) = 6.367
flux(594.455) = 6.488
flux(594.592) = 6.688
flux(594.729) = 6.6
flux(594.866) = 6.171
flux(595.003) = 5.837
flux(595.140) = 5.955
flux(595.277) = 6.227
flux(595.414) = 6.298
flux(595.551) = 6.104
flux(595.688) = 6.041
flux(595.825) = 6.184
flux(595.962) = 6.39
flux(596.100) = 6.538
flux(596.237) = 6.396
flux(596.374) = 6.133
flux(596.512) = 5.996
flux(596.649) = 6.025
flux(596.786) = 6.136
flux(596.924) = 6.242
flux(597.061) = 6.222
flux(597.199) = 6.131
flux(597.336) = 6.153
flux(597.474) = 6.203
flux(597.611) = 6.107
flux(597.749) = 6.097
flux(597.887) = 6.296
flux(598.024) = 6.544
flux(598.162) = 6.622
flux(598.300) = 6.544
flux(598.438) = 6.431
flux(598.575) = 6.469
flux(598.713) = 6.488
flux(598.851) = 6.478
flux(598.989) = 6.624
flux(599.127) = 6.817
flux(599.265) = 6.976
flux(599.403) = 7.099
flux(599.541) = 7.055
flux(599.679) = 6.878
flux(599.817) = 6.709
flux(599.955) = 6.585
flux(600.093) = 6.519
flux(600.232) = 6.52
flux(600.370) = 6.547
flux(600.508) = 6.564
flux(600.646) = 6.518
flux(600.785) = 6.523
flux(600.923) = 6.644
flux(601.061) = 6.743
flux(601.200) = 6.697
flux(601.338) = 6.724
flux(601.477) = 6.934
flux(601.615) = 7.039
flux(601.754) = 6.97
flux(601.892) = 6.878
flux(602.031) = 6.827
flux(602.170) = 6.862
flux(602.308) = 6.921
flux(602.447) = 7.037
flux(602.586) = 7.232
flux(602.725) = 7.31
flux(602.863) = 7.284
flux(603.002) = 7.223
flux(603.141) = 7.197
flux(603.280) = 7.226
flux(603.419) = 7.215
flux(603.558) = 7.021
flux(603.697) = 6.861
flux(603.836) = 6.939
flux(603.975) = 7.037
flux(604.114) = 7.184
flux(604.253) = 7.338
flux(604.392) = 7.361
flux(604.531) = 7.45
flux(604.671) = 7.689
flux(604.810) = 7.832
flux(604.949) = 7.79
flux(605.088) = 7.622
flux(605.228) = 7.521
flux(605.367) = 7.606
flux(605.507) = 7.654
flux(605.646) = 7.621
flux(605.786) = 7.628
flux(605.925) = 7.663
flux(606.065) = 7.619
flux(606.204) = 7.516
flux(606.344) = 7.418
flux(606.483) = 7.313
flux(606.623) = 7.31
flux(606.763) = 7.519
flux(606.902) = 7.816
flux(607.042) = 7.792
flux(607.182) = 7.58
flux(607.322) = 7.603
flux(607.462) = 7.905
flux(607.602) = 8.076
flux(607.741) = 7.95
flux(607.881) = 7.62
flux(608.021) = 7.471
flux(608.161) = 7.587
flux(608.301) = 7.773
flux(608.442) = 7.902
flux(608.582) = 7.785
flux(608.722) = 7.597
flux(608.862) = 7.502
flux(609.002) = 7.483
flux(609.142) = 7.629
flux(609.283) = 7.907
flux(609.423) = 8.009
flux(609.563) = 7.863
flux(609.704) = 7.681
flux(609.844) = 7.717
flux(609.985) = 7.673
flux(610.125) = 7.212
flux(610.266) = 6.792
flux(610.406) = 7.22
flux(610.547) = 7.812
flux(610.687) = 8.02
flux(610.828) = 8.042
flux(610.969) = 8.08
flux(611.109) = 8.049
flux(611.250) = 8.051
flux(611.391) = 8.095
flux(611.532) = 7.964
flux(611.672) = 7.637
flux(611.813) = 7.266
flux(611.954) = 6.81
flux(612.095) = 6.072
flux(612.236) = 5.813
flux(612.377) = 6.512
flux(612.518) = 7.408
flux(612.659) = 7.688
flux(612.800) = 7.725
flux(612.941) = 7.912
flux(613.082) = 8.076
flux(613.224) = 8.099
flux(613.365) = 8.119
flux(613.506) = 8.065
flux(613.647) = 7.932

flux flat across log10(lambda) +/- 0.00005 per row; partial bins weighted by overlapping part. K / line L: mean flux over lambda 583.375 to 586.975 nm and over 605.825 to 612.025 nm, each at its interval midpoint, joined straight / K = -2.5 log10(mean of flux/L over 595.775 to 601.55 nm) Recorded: 0.12 mag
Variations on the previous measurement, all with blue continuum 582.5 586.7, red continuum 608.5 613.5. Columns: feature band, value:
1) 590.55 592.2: 0.25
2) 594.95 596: 0.17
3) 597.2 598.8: 0.14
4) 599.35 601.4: 0.10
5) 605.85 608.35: -0.02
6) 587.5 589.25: 0.49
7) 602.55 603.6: 0.02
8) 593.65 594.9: 0.14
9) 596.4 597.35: 0.18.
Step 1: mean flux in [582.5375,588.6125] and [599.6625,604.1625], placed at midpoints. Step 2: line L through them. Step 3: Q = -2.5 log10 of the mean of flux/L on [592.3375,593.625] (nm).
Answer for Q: 0.17 mag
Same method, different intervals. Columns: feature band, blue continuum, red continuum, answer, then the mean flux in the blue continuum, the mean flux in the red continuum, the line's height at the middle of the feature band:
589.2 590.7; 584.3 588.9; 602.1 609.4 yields 0.48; 5.98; 7.48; 6.24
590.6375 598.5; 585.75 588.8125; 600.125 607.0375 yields 0.06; 5.66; 7.19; 6.34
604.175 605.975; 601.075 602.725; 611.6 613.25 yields -0.09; 6.93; 7.23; 7.02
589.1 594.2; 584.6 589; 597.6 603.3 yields 0.19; 5.82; 6.76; 6.15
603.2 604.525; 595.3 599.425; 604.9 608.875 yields 0.01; 6.35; 7.65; 7.24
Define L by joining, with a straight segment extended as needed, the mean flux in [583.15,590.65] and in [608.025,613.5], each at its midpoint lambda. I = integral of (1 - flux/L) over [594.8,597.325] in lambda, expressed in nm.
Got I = 0.09 nm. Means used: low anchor 5.65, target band 6.17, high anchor 7.6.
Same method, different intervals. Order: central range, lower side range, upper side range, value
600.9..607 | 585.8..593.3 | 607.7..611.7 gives -0.230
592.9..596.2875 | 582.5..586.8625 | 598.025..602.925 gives 0.326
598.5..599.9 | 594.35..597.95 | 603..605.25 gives -0.024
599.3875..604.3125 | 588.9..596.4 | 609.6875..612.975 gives -0.365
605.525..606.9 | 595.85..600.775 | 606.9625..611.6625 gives -0.029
